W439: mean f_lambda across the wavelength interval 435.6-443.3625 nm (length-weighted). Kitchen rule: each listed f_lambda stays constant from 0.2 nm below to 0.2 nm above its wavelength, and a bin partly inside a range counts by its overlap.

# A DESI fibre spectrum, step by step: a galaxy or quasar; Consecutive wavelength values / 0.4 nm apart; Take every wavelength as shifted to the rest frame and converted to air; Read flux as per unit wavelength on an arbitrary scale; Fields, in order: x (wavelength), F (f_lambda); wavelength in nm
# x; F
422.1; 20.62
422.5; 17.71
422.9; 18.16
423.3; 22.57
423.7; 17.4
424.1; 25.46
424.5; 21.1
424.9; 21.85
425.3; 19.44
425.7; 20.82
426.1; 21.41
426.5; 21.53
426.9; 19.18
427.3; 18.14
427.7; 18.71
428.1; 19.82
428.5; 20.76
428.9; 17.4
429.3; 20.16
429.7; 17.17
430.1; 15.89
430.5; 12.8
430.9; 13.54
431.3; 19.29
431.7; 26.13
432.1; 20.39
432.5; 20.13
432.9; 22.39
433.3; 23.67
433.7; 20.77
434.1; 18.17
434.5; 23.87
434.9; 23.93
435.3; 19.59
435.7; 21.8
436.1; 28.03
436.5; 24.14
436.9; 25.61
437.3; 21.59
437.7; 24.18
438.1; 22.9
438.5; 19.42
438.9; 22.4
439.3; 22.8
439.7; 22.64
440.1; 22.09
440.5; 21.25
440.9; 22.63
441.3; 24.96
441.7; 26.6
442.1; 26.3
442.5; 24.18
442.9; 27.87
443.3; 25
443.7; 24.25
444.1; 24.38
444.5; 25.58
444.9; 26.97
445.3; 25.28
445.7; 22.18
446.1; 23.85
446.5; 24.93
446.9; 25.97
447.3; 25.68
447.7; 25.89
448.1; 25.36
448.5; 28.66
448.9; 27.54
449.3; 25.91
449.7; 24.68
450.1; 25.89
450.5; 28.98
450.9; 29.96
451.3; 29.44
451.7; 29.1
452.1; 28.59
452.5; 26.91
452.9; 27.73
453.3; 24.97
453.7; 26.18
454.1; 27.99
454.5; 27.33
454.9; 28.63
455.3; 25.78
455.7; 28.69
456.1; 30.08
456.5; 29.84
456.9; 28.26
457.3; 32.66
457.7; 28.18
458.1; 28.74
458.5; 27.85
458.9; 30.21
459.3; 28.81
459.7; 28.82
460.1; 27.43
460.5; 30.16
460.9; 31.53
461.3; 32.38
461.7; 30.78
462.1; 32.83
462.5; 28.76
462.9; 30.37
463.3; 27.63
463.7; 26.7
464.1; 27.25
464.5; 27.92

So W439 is 23.8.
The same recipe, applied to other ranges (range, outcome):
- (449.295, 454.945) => 27.5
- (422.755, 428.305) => 20.4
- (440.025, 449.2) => 25.2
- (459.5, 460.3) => 28.1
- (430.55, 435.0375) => 20.8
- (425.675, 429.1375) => 19.7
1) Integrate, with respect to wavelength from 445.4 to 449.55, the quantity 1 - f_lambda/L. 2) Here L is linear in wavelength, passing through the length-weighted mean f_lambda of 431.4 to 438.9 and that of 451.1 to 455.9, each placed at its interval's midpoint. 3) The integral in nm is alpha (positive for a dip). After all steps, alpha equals 0.06 nm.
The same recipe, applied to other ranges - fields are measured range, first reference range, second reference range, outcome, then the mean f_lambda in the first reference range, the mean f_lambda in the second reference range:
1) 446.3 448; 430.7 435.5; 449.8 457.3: 0.02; 21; 28.1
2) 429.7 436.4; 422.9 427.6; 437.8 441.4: 0.31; 20.7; 22.3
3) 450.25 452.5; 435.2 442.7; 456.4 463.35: -0.15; 23.4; 29.8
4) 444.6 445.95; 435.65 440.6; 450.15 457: 0.03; 23.1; 28.1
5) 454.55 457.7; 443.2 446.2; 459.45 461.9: -0.04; 24.7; 30.2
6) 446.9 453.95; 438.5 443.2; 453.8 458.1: -0.06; 23.8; 28.7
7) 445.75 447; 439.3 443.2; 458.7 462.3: 0.07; 24.2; 30.3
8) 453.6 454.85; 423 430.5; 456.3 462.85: 0.03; 19.7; 29.8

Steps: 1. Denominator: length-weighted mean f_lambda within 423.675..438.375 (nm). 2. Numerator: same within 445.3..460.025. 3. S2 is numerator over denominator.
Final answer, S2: 1.32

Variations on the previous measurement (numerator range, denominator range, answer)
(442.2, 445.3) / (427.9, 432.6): 1.37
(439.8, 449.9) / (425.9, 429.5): 1.28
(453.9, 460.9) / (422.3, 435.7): 1.44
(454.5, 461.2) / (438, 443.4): 1.23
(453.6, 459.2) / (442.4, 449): 1.12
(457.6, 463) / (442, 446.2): 1.19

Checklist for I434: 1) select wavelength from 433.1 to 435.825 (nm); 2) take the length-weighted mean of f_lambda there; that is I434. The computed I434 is 21.7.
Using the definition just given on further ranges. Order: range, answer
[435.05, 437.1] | 23.8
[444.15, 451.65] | 26.3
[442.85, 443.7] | 25.7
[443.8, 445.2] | 25.5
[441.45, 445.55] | 25.6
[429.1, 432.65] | 18.4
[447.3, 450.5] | 26.4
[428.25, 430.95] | 17.1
